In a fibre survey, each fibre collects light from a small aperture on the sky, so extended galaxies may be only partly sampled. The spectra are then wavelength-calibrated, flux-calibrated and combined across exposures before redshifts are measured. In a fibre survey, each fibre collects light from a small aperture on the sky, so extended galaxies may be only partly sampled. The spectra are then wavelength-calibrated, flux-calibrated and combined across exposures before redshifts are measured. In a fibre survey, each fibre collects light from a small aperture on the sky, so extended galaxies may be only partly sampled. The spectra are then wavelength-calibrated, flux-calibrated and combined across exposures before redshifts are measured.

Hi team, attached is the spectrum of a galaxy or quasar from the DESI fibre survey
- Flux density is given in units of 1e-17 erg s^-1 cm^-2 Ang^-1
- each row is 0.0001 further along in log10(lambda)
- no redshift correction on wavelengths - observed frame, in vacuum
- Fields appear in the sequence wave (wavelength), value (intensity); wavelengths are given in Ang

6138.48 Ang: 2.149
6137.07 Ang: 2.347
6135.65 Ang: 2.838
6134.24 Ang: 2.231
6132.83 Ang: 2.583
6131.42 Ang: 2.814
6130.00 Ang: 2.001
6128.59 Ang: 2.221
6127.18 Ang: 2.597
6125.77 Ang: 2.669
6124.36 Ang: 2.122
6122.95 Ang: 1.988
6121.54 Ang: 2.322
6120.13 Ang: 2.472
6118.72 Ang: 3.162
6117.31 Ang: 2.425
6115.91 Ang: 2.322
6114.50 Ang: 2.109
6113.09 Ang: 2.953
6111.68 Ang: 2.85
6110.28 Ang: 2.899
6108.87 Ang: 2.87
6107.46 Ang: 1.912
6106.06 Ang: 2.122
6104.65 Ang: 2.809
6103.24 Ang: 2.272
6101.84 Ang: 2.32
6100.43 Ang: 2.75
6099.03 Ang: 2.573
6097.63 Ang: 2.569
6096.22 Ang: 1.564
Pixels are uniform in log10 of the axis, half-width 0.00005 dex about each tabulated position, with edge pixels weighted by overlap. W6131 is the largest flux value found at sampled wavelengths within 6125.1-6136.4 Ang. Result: 2.838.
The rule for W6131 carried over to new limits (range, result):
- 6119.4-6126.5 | 2.669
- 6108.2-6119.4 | 3.162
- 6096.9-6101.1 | 2.75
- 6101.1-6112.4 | 2.899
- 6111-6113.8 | 2.953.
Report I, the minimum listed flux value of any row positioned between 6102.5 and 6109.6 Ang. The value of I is 1.912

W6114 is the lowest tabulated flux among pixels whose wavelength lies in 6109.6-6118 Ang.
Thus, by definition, 2.109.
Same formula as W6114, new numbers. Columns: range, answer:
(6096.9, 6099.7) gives 2.569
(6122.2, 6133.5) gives 1.988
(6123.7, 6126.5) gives 2.122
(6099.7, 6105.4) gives 2.272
